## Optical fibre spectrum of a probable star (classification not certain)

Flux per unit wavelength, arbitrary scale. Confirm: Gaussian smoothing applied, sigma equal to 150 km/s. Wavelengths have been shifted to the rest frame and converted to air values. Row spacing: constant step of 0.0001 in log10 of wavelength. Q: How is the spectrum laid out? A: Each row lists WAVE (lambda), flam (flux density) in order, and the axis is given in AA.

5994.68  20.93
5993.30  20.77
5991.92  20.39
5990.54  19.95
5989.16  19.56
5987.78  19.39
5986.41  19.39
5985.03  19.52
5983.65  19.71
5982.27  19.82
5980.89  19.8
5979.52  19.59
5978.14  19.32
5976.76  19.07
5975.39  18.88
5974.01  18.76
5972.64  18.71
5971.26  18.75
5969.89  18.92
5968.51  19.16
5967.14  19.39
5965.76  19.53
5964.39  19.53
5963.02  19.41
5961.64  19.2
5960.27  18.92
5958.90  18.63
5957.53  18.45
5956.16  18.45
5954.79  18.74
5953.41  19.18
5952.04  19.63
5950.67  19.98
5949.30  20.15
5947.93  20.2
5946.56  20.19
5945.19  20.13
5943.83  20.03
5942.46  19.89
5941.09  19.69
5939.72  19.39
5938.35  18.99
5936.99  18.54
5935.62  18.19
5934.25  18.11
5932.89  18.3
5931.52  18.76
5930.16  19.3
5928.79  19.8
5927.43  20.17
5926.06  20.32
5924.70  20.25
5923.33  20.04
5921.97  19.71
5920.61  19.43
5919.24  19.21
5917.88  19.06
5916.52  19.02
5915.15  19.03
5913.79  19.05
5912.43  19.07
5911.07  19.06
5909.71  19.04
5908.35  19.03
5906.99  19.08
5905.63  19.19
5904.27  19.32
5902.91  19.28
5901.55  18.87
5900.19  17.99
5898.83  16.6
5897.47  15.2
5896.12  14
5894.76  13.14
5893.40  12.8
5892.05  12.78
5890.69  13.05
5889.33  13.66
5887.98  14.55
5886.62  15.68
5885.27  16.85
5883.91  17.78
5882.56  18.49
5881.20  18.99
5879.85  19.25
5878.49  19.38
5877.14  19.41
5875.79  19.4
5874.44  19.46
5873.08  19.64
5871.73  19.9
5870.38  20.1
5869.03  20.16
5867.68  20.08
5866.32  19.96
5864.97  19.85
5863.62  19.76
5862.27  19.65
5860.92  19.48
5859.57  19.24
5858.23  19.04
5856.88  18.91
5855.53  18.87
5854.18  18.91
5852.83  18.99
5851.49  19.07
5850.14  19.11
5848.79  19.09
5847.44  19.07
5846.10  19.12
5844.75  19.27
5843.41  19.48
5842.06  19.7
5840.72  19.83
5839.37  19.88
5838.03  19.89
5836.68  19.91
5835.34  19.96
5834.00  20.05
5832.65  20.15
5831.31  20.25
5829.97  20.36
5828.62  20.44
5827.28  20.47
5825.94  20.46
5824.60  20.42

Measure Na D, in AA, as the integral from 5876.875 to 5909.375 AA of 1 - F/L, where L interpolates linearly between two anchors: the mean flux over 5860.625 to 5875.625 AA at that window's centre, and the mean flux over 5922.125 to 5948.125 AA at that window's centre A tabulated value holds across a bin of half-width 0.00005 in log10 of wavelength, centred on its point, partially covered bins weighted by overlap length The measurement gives 4.7 AA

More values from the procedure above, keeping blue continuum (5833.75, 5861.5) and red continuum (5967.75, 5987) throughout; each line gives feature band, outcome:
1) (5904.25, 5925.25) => 0.0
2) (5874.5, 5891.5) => 1.8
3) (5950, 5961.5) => 0.2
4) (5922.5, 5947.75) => -0.2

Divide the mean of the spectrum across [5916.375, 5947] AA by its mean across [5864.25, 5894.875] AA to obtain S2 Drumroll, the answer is 1.10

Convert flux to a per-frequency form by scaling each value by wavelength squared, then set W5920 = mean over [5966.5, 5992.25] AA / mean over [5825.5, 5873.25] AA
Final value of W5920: 1.03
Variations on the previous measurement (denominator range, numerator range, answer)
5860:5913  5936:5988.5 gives 1.11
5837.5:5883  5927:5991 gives 1.03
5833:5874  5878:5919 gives 0.90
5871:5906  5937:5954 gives 1.18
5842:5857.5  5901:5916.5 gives 1.02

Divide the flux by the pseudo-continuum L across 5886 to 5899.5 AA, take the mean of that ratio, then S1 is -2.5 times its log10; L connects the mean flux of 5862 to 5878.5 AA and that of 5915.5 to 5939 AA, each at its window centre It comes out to 0.35 mag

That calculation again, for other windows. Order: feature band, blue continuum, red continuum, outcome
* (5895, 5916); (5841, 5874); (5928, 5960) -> 0.069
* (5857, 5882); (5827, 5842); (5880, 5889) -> -0.094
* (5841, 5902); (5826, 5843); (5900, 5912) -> 0.084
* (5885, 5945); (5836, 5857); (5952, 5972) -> 0.065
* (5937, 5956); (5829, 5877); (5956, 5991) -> -0.018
